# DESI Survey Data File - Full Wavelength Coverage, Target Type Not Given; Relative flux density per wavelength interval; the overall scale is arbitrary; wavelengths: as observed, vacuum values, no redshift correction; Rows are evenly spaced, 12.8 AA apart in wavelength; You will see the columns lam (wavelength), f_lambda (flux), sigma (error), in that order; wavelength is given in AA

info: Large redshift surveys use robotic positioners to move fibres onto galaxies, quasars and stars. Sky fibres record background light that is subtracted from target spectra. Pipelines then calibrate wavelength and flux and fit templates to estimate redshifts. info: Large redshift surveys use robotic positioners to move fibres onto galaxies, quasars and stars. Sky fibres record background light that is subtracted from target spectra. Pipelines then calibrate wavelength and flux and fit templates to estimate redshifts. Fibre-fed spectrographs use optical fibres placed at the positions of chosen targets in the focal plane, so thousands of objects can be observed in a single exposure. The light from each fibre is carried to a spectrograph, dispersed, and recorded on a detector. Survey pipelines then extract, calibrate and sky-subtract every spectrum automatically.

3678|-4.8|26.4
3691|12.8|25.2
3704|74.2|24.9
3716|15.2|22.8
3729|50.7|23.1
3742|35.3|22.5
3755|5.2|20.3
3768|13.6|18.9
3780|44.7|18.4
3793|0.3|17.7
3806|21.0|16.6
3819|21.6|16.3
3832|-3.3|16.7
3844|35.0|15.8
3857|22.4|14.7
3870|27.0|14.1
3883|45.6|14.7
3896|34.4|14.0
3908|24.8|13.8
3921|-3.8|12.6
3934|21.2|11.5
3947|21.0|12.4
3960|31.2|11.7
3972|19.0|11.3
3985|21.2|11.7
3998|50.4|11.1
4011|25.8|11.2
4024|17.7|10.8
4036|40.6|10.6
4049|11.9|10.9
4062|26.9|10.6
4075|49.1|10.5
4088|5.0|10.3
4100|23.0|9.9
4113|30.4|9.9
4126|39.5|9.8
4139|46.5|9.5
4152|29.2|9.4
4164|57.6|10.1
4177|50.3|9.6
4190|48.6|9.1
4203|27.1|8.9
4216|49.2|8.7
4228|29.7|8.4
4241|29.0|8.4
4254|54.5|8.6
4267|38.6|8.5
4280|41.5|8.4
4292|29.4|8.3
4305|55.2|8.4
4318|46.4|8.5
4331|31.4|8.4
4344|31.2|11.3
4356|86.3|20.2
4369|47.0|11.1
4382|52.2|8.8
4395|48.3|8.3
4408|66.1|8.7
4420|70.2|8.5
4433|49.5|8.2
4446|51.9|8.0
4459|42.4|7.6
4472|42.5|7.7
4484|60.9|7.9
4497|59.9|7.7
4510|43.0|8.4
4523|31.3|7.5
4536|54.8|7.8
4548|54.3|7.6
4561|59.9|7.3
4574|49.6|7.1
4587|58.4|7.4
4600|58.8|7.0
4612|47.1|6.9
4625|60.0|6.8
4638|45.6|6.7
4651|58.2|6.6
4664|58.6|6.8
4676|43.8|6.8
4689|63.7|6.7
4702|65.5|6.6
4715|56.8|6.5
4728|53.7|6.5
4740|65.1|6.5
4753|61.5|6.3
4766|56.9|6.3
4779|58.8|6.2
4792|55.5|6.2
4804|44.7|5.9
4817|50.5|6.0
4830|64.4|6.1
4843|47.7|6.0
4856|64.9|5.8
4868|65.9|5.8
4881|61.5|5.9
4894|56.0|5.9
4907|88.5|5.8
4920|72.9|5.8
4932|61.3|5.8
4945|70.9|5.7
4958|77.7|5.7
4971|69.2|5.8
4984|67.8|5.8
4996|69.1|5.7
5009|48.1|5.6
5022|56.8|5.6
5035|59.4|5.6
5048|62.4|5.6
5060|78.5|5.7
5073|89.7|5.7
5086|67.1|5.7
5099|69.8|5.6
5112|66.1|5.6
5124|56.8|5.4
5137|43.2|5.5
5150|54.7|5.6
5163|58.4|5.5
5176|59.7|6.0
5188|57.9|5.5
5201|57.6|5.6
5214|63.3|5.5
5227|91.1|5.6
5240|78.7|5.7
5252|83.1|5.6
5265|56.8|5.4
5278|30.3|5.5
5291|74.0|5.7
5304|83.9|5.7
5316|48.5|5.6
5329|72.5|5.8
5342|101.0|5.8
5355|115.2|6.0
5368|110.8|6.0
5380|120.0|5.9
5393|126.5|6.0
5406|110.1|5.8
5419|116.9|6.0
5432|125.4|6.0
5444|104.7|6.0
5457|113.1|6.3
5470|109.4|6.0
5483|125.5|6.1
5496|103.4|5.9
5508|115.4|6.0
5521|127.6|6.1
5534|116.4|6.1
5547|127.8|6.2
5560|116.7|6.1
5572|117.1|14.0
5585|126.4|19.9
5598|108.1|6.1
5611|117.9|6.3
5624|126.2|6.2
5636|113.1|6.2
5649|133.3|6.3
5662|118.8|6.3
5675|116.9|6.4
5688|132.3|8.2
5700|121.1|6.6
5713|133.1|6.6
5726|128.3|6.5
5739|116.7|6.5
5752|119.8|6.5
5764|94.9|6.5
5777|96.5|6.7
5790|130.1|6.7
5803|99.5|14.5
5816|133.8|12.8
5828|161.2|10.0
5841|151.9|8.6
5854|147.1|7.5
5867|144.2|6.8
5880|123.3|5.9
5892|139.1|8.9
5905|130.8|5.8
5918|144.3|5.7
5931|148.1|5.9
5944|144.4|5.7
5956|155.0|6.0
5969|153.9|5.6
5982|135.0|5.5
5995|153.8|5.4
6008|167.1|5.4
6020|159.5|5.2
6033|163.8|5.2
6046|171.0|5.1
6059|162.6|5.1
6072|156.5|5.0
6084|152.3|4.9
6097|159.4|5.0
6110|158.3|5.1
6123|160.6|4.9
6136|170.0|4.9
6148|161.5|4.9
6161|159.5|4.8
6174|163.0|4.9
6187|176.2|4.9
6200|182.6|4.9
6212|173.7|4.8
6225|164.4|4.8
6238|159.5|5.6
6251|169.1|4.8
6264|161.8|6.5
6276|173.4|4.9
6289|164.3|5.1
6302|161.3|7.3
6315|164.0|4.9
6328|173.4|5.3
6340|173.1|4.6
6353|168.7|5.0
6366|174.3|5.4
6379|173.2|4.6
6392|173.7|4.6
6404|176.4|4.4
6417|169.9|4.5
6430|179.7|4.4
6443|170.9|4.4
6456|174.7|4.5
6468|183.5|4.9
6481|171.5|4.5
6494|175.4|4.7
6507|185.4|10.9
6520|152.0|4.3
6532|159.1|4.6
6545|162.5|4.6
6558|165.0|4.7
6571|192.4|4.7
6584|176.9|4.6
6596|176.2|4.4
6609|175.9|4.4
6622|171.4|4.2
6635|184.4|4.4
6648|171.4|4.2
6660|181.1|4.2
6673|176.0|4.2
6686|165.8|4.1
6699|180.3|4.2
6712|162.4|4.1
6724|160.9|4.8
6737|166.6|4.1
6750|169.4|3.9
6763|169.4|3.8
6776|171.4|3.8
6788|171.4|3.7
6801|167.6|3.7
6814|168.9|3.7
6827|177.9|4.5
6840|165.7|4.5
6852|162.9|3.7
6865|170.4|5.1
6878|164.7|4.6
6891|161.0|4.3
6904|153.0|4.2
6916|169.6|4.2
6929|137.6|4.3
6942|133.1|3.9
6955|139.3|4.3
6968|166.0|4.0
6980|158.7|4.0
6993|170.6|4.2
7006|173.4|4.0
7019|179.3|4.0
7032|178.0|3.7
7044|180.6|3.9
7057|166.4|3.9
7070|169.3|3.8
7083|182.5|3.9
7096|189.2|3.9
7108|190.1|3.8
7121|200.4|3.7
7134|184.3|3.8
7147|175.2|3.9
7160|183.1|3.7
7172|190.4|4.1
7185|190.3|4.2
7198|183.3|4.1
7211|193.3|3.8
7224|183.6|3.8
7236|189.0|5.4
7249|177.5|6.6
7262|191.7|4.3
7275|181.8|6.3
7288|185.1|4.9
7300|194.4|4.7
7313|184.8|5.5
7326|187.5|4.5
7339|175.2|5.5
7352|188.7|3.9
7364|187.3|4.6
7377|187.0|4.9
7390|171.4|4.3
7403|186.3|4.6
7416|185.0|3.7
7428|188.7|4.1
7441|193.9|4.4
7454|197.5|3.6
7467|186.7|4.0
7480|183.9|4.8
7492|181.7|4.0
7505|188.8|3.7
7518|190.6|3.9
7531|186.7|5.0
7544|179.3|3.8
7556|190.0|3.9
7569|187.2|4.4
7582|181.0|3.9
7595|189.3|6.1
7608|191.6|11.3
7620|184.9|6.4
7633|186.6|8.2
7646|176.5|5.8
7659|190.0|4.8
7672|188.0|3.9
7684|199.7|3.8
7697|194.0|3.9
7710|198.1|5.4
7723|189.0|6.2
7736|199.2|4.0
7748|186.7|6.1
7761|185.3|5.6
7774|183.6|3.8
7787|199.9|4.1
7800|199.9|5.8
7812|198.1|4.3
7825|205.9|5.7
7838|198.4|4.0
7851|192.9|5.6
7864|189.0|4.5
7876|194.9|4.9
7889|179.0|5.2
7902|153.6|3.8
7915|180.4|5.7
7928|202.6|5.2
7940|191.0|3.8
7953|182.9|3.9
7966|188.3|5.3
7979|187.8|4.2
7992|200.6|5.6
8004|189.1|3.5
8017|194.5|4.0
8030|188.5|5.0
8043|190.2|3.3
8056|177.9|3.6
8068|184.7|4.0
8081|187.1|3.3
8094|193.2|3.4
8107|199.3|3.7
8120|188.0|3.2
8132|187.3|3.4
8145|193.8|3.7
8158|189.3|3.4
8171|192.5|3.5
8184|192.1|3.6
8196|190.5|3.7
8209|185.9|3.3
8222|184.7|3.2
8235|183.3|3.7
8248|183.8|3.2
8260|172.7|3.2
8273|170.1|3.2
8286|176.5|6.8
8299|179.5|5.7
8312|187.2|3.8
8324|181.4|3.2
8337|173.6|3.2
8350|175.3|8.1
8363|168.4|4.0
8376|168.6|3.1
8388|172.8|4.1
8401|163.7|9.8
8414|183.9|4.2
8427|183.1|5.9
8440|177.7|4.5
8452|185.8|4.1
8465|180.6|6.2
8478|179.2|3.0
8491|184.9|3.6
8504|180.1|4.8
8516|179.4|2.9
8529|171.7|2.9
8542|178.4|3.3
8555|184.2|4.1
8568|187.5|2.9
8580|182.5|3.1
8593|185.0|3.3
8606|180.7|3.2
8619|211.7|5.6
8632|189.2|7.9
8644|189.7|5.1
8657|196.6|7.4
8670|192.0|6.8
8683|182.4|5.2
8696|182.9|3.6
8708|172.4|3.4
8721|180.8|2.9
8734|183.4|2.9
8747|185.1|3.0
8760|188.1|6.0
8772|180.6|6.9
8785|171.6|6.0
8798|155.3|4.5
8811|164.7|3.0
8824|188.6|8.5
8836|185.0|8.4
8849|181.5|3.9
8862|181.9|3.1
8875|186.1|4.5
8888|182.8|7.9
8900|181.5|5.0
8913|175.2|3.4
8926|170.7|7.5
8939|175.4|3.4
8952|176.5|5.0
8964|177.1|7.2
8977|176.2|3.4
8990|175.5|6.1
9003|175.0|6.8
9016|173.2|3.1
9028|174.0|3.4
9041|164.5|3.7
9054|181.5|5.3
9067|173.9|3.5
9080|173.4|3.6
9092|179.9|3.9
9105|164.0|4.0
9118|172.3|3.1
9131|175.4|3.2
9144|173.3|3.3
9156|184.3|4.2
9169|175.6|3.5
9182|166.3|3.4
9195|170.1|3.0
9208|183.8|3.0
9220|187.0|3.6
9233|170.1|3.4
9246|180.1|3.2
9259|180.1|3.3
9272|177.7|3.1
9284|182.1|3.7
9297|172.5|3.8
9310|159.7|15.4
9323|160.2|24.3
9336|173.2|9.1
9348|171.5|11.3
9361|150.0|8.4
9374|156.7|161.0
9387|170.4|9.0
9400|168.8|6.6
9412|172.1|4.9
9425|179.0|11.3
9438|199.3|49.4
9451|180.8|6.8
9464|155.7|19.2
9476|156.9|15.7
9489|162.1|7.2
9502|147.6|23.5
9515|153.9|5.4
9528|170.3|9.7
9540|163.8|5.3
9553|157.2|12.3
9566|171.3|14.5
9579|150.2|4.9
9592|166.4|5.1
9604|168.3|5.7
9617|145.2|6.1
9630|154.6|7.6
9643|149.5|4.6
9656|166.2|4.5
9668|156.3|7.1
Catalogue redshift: 0.34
